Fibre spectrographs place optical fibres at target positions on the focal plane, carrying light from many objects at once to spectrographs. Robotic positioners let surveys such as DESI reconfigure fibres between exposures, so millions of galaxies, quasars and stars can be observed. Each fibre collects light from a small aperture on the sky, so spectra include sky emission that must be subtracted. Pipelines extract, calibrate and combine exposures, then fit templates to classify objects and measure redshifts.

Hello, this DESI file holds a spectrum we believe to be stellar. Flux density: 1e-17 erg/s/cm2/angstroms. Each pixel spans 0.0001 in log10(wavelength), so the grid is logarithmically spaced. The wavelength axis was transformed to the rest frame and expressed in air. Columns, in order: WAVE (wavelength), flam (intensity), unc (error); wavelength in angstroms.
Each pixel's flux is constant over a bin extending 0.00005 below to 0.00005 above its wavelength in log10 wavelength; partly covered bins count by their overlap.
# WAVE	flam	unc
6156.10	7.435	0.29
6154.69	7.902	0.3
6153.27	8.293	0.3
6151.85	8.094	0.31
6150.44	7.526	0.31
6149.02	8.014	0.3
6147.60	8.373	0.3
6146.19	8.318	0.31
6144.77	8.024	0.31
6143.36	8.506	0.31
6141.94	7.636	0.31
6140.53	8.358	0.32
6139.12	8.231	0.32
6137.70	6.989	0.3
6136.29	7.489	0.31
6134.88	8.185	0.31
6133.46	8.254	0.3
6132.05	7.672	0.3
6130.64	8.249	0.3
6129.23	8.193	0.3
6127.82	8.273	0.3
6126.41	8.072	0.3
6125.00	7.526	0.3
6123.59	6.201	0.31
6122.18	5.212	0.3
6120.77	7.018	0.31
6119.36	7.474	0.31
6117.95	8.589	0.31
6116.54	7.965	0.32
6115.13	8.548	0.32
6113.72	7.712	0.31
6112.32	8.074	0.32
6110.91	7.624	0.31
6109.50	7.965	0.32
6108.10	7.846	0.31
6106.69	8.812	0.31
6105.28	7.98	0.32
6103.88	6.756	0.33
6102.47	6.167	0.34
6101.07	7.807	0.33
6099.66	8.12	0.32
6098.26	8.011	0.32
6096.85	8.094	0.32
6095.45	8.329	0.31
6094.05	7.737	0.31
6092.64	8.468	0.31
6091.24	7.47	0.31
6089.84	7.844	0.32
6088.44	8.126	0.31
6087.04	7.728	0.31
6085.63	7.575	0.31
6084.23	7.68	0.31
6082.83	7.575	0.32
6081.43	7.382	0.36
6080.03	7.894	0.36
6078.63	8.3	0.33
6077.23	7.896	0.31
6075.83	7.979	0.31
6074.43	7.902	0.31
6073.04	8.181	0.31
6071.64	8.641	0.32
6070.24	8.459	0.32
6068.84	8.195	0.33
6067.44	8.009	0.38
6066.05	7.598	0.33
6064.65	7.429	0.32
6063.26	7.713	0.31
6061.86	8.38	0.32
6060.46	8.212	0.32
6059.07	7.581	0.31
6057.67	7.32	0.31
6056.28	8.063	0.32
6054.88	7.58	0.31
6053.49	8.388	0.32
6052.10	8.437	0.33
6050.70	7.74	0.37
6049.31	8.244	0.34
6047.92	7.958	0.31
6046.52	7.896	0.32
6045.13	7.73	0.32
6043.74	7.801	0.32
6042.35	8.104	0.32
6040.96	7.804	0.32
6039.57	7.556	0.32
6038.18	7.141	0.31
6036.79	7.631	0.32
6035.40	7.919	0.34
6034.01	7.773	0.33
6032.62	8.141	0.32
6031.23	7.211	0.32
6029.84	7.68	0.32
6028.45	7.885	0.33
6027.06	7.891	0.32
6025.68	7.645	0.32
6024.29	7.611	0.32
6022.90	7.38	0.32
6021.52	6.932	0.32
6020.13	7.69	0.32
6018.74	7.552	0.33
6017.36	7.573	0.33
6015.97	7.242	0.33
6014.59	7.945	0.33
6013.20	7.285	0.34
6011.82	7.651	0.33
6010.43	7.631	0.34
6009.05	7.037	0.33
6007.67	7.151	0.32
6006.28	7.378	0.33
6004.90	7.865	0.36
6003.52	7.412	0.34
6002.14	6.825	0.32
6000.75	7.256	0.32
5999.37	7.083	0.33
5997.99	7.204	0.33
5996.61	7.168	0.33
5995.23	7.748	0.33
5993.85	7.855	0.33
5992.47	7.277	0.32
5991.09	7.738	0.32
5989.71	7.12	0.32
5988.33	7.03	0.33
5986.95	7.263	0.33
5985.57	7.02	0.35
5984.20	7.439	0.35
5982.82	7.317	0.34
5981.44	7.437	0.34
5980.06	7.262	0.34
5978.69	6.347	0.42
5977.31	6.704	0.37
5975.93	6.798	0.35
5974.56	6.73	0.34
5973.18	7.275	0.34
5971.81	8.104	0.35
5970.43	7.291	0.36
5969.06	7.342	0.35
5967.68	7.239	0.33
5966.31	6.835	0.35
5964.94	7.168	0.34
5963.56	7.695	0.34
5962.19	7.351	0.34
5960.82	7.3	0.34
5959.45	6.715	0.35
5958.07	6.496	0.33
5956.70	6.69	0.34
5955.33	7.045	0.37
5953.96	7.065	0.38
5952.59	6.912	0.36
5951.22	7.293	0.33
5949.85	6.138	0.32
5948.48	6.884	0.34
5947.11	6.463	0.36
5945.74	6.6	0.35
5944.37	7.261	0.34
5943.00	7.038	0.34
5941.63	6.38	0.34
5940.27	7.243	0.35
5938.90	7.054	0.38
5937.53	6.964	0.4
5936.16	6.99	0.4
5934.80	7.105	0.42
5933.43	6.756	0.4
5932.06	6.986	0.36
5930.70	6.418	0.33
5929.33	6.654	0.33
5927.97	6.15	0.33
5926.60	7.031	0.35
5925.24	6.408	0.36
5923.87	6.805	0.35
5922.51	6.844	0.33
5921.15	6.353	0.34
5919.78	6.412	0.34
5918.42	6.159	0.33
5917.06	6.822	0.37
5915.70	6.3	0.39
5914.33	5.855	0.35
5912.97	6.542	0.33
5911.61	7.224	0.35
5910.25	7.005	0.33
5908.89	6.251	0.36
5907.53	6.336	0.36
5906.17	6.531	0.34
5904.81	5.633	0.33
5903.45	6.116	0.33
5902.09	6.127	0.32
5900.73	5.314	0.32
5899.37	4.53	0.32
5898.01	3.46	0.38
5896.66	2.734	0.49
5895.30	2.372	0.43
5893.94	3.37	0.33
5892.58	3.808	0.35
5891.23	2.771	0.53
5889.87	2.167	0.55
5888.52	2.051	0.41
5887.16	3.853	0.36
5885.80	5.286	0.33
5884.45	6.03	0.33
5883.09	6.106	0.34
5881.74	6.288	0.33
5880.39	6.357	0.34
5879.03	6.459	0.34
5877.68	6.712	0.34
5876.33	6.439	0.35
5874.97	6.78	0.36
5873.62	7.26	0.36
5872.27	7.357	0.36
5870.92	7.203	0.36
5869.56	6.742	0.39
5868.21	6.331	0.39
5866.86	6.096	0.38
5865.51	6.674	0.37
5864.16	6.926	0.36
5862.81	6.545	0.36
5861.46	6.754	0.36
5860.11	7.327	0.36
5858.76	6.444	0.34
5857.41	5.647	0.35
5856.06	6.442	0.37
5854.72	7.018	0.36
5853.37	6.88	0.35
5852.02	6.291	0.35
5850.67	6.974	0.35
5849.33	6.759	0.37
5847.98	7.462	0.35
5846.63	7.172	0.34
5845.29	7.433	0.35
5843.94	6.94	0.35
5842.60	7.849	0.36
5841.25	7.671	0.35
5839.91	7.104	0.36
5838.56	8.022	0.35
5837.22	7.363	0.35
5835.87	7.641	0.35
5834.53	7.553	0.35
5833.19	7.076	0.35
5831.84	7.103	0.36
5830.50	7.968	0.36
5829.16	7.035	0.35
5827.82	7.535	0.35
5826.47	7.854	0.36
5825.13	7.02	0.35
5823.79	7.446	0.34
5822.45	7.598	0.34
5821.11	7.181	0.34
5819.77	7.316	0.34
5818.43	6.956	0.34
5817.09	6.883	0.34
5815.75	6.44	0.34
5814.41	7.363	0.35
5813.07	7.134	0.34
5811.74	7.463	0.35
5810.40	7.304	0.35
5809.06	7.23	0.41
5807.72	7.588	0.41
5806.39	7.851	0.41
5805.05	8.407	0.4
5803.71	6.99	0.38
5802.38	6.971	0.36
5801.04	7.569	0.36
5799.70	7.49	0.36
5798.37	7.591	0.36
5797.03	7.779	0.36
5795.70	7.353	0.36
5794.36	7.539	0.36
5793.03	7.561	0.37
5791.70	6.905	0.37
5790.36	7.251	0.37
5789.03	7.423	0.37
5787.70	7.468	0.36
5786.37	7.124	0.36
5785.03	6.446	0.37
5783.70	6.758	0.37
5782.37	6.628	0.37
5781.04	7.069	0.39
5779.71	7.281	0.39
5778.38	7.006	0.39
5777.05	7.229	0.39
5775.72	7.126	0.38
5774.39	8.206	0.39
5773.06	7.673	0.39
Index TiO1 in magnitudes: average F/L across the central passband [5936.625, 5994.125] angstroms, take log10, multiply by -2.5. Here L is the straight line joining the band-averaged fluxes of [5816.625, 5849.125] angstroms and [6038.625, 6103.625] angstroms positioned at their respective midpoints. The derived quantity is 0.09 mag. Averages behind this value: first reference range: 7.38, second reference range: 7.88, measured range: 7.07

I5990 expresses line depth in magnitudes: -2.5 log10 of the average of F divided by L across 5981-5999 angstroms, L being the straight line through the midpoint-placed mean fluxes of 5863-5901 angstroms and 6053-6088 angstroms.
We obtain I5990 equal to -0.09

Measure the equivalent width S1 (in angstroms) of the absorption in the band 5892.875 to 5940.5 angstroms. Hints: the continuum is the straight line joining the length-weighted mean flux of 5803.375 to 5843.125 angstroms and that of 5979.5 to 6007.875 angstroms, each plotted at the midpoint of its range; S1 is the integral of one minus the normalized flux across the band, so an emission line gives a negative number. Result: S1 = 8.4 angstroms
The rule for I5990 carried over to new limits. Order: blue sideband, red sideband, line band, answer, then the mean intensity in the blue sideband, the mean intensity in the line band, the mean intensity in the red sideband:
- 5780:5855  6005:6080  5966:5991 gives 0.07 mag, 7.28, 7.16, 7.78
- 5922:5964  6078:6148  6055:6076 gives -0.06 mag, 6.86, 7.97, 7.81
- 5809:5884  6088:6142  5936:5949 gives 0.06 mag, 7.01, 6.88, 7.77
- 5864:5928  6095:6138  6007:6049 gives -0.10 mag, 5.74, 7.62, 7.72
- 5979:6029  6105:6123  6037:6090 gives -0.04 mag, 7.4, 7.89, 7.74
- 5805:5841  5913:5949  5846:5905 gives 0.22 mag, 7.37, 5.75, 6.69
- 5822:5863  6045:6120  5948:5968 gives 0.08 mag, 7.16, 6.99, 7.91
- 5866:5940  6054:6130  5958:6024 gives -0.08 mag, 5.89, 7.28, 7.8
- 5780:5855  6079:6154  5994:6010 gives 0.04 mag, 7.28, 7.31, 7.81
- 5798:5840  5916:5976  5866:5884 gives 0.09 mag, 7.38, 6.62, 6.89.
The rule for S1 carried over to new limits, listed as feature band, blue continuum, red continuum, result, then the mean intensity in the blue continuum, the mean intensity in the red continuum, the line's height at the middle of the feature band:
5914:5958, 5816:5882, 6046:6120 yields 3.7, 7.02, 7.91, 7.35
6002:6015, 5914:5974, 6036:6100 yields 0.0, 6.87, 7.91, 7.41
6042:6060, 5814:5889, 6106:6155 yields -0.8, 6.81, 7.86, 7.56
